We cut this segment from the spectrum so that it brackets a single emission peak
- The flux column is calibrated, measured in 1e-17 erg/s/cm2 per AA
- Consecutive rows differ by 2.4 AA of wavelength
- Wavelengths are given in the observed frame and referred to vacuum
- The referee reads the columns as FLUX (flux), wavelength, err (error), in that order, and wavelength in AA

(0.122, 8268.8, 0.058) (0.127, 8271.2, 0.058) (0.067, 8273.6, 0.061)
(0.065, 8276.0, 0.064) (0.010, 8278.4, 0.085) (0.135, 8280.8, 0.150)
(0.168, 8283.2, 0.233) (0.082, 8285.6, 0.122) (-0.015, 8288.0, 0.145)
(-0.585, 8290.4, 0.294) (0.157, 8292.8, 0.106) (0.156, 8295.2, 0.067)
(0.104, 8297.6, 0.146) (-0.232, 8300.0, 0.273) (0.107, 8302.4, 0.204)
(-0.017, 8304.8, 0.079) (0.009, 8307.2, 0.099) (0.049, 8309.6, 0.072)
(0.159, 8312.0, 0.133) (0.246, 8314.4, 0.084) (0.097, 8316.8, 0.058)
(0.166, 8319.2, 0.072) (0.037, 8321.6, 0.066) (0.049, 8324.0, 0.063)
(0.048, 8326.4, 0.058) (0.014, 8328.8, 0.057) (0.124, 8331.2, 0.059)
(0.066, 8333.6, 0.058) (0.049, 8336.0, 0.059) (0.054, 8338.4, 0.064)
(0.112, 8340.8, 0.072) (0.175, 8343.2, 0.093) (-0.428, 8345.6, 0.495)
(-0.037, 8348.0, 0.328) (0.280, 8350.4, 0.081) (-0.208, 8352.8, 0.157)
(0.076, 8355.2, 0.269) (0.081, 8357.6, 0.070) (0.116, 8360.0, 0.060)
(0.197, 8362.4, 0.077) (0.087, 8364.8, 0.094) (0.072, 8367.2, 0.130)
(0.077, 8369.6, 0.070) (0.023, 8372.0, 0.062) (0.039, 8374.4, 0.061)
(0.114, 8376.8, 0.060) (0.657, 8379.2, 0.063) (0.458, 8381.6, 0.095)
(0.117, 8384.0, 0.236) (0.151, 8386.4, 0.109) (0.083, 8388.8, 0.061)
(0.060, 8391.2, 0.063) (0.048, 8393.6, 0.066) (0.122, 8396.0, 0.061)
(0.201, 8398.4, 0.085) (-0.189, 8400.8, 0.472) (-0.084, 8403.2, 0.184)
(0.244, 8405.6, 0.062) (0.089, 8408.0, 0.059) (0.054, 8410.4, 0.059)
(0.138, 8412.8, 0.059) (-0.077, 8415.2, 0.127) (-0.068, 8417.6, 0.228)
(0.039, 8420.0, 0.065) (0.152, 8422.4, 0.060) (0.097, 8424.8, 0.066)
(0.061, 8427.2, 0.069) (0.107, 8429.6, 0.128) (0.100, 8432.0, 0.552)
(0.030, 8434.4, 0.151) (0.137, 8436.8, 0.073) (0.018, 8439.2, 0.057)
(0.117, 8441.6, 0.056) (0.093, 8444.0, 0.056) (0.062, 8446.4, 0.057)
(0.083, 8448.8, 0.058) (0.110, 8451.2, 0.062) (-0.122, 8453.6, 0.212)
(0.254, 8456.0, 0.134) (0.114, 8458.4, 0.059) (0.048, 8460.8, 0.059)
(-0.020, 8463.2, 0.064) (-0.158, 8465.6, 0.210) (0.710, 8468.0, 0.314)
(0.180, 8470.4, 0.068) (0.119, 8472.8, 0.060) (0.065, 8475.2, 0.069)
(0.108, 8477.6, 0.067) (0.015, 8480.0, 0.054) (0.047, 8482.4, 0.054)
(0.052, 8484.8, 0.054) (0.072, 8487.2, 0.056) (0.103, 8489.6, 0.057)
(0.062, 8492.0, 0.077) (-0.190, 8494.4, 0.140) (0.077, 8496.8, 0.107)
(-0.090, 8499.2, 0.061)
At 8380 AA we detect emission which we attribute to Halpha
